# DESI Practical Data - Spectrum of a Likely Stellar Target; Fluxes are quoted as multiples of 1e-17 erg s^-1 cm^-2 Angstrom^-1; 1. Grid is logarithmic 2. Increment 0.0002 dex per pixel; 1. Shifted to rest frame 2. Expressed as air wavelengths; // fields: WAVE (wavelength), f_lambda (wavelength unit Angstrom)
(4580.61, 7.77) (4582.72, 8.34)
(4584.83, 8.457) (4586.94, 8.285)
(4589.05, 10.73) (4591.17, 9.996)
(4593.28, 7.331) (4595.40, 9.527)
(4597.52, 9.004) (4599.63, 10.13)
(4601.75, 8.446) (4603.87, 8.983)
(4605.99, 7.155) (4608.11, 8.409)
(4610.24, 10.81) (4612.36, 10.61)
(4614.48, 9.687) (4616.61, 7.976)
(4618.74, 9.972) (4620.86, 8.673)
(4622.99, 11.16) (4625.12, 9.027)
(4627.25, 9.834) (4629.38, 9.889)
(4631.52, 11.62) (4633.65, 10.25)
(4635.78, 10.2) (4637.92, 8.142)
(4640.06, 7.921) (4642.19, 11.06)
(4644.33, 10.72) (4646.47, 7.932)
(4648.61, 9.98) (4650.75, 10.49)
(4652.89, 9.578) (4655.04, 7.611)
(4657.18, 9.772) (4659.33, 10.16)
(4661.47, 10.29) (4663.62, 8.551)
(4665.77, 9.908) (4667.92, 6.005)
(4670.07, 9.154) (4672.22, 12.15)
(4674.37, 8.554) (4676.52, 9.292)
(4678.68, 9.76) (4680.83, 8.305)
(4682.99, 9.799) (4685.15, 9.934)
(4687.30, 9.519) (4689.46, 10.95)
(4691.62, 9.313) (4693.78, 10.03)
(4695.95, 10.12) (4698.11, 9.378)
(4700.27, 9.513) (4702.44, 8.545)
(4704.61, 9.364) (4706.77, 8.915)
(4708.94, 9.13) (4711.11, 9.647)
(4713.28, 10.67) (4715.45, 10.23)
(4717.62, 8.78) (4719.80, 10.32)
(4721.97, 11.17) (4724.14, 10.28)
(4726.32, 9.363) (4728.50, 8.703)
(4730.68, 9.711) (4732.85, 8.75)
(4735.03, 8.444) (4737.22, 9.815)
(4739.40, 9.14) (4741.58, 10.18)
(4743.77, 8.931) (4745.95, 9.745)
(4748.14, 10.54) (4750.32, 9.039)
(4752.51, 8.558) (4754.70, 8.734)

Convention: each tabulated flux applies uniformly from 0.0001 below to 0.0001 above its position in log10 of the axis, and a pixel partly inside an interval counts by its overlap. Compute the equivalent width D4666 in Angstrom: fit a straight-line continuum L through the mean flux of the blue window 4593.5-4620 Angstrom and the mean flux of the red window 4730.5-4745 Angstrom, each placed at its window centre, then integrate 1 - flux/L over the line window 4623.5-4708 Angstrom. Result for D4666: -3.02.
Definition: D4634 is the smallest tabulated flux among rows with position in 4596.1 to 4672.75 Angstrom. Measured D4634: 6.005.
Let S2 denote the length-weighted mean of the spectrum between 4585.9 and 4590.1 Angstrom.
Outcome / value 9.52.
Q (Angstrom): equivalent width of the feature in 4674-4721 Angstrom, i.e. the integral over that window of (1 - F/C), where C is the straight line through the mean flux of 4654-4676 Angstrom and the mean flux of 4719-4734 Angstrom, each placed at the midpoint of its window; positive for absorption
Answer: -0.34 Angstrom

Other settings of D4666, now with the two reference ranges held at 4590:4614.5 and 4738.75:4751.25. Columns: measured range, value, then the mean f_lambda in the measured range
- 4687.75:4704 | -0.37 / 9.67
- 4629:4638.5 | -0.89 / 10.1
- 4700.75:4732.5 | -0.25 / 9.61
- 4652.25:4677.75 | 0.31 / 9.25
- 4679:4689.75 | -0.21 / 9.62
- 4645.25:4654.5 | -0.09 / 9.4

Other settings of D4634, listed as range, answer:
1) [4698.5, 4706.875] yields 8.545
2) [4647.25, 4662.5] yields 7.611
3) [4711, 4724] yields 8.78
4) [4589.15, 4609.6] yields 7.155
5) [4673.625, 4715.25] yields 8.305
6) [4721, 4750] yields 8.444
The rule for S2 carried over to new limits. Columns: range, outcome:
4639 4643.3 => 9.52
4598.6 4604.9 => 9.18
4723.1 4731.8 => 9.51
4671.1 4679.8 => 9.93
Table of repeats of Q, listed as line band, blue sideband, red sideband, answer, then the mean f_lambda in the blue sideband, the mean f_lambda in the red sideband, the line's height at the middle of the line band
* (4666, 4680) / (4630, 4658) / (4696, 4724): 0.7 Angstrom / 9.64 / 9.68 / 9.66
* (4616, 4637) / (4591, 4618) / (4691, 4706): -1.7 Angstrom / 9.06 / 9.46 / 9.15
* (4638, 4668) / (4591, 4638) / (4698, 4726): 0.6 Angstrom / 9.45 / 9.69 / 9.54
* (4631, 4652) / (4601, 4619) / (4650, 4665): -1.0 Angstrom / 9.09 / 9.48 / 9.35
